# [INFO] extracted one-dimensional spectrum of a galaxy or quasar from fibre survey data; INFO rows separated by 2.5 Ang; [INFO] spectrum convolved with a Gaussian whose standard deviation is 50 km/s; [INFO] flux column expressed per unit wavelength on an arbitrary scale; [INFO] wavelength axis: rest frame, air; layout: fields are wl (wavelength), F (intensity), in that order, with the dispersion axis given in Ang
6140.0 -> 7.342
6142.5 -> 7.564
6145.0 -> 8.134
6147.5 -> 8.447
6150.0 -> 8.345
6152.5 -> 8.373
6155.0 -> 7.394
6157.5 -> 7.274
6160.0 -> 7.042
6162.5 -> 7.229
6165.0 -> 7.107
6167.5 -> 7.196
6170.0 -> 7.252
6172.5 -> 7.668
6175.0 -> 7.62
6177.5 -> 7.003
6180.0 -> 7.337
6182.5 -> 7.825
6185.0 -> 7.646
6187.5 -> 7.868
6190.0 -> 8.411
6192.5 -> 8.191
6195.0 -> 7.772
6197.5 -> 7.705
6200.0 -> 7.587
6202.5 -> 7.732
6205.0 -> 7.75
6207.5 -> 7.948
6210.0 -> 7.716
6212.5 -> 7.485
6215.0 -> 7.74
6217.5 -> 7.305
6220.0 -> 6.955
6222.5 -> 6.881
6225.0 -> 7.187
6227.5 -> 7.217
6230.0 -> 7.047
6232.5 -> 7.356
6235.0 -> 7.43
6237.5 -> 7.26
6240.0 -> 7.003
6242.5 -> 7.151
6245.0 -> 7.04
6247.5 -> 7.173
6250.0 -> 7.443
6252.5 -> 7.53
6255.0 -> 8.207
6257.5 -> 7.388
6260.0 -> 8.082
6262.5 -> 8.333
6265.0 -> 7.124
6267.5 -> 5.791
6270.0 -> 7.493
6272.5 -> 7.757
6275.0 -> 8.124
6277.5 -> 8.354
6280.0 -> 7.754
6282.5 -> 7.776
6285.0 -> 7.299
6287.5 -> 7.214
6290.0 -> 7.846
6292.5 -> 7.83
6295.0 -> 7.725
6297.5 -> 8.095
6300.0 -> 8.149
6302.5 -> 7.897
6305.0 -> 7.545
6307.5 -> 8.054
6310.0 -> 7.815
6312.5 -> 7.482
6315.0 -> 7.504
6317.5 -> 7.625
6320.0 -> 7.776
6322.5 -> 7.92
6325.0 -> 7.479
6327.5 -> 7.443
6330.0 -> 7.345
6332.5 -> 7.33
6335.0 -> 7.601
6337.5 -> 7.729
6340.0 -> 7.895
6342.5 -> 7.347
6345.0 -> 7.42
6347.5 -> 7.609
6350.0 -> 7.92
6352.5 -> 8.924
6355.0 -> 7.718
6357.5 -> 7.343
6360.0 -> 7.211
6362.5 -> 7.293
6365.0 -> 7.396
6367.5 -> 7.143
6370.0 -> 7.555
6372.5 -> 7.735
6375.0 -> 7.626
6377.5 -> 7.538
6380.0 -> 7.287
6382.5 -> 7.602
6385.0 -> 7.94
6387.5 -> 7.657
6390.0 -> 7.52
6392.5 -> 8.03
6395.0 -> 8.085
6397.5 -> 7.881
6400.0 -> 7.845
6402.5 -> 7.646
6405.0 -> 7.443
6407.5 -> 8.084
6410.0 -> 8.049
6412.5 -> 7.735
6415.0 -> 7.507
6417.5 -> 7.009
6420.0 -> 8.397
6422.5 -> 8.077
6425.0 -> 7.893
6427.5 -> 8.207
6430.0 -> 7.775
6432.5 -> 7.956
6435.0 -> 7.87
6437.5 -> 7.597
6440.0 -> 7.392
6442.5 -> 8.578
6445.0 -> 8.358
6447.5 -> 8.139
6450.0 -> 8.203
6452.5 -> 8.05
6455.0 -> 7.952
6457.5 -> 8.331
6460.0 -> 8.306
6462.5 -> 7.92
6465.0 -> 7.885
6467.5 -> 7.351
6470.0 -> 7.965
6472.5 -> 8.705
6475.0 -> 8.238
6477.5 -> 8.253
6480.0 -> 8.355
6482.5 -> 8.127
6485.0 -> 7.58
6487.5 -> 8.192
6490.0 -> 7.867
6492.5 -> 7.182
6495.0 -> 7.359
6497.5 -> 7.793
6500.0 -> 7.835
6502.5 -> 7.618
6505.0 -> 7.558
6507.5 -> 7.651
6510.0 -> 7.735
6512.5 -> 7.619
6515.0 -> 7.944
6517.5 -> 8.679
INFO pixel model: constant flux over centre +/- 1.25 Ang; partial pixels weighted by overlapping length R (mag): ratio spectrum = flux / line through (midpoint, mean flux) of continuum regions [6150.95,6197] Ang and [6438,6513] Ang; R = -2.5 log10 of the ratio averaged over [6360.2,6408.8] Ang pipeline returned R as 0.03 mag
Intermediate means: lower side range 7.57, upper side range 7.94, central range 7.64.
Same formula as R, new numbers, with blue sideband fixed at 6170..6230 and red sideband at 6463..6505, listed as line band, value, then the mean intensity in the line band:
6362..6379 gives 0.041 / 7.47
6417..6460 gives -0.025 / 8.01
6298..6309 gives -0.033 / 7.92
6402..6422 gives 0.008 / 7.75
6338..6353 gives -0.009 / 7.79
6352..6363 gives 0.015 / 7.64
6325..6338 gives 0.034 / 7.47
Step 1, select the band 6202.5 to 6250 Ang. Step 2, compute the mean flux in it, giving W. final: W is 7.33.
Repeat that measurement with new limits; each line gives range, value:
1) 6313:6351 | 7.59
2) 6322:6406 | 7.63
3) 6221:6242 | 7.17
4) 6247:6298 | 7.64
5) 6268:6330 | 7.72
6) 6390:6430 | 7.85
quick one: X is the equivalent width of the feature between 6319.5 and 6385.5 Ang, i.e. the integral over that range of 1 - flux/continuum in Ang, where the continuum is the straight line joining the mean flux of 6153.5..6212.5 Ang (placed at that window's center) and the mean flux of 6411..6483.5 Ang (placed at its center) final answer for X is 2.2 Ang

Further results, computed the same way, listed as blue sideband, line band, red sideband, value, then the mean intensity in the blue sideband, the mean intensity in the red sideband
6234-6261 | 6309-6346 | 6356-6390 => -0.57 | 7.42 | 7.49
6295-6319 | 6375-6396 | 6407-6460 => 0.54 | 7.79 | 7.97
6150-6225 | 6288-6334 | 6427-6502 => 0.22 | 7.56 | 7.97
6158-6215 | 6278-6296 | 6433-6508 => 0.13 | 7.59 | 7.94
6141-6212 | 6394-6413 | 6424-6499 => 0.17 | 7.68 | 7.98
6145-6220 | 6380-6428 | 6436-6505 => 0.53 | 7.65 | 7.96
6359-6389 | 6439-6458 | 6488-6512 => -1.36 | 7.5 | 7.64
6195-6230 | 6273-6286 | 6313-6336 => -0.60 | 7.47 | 7.56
